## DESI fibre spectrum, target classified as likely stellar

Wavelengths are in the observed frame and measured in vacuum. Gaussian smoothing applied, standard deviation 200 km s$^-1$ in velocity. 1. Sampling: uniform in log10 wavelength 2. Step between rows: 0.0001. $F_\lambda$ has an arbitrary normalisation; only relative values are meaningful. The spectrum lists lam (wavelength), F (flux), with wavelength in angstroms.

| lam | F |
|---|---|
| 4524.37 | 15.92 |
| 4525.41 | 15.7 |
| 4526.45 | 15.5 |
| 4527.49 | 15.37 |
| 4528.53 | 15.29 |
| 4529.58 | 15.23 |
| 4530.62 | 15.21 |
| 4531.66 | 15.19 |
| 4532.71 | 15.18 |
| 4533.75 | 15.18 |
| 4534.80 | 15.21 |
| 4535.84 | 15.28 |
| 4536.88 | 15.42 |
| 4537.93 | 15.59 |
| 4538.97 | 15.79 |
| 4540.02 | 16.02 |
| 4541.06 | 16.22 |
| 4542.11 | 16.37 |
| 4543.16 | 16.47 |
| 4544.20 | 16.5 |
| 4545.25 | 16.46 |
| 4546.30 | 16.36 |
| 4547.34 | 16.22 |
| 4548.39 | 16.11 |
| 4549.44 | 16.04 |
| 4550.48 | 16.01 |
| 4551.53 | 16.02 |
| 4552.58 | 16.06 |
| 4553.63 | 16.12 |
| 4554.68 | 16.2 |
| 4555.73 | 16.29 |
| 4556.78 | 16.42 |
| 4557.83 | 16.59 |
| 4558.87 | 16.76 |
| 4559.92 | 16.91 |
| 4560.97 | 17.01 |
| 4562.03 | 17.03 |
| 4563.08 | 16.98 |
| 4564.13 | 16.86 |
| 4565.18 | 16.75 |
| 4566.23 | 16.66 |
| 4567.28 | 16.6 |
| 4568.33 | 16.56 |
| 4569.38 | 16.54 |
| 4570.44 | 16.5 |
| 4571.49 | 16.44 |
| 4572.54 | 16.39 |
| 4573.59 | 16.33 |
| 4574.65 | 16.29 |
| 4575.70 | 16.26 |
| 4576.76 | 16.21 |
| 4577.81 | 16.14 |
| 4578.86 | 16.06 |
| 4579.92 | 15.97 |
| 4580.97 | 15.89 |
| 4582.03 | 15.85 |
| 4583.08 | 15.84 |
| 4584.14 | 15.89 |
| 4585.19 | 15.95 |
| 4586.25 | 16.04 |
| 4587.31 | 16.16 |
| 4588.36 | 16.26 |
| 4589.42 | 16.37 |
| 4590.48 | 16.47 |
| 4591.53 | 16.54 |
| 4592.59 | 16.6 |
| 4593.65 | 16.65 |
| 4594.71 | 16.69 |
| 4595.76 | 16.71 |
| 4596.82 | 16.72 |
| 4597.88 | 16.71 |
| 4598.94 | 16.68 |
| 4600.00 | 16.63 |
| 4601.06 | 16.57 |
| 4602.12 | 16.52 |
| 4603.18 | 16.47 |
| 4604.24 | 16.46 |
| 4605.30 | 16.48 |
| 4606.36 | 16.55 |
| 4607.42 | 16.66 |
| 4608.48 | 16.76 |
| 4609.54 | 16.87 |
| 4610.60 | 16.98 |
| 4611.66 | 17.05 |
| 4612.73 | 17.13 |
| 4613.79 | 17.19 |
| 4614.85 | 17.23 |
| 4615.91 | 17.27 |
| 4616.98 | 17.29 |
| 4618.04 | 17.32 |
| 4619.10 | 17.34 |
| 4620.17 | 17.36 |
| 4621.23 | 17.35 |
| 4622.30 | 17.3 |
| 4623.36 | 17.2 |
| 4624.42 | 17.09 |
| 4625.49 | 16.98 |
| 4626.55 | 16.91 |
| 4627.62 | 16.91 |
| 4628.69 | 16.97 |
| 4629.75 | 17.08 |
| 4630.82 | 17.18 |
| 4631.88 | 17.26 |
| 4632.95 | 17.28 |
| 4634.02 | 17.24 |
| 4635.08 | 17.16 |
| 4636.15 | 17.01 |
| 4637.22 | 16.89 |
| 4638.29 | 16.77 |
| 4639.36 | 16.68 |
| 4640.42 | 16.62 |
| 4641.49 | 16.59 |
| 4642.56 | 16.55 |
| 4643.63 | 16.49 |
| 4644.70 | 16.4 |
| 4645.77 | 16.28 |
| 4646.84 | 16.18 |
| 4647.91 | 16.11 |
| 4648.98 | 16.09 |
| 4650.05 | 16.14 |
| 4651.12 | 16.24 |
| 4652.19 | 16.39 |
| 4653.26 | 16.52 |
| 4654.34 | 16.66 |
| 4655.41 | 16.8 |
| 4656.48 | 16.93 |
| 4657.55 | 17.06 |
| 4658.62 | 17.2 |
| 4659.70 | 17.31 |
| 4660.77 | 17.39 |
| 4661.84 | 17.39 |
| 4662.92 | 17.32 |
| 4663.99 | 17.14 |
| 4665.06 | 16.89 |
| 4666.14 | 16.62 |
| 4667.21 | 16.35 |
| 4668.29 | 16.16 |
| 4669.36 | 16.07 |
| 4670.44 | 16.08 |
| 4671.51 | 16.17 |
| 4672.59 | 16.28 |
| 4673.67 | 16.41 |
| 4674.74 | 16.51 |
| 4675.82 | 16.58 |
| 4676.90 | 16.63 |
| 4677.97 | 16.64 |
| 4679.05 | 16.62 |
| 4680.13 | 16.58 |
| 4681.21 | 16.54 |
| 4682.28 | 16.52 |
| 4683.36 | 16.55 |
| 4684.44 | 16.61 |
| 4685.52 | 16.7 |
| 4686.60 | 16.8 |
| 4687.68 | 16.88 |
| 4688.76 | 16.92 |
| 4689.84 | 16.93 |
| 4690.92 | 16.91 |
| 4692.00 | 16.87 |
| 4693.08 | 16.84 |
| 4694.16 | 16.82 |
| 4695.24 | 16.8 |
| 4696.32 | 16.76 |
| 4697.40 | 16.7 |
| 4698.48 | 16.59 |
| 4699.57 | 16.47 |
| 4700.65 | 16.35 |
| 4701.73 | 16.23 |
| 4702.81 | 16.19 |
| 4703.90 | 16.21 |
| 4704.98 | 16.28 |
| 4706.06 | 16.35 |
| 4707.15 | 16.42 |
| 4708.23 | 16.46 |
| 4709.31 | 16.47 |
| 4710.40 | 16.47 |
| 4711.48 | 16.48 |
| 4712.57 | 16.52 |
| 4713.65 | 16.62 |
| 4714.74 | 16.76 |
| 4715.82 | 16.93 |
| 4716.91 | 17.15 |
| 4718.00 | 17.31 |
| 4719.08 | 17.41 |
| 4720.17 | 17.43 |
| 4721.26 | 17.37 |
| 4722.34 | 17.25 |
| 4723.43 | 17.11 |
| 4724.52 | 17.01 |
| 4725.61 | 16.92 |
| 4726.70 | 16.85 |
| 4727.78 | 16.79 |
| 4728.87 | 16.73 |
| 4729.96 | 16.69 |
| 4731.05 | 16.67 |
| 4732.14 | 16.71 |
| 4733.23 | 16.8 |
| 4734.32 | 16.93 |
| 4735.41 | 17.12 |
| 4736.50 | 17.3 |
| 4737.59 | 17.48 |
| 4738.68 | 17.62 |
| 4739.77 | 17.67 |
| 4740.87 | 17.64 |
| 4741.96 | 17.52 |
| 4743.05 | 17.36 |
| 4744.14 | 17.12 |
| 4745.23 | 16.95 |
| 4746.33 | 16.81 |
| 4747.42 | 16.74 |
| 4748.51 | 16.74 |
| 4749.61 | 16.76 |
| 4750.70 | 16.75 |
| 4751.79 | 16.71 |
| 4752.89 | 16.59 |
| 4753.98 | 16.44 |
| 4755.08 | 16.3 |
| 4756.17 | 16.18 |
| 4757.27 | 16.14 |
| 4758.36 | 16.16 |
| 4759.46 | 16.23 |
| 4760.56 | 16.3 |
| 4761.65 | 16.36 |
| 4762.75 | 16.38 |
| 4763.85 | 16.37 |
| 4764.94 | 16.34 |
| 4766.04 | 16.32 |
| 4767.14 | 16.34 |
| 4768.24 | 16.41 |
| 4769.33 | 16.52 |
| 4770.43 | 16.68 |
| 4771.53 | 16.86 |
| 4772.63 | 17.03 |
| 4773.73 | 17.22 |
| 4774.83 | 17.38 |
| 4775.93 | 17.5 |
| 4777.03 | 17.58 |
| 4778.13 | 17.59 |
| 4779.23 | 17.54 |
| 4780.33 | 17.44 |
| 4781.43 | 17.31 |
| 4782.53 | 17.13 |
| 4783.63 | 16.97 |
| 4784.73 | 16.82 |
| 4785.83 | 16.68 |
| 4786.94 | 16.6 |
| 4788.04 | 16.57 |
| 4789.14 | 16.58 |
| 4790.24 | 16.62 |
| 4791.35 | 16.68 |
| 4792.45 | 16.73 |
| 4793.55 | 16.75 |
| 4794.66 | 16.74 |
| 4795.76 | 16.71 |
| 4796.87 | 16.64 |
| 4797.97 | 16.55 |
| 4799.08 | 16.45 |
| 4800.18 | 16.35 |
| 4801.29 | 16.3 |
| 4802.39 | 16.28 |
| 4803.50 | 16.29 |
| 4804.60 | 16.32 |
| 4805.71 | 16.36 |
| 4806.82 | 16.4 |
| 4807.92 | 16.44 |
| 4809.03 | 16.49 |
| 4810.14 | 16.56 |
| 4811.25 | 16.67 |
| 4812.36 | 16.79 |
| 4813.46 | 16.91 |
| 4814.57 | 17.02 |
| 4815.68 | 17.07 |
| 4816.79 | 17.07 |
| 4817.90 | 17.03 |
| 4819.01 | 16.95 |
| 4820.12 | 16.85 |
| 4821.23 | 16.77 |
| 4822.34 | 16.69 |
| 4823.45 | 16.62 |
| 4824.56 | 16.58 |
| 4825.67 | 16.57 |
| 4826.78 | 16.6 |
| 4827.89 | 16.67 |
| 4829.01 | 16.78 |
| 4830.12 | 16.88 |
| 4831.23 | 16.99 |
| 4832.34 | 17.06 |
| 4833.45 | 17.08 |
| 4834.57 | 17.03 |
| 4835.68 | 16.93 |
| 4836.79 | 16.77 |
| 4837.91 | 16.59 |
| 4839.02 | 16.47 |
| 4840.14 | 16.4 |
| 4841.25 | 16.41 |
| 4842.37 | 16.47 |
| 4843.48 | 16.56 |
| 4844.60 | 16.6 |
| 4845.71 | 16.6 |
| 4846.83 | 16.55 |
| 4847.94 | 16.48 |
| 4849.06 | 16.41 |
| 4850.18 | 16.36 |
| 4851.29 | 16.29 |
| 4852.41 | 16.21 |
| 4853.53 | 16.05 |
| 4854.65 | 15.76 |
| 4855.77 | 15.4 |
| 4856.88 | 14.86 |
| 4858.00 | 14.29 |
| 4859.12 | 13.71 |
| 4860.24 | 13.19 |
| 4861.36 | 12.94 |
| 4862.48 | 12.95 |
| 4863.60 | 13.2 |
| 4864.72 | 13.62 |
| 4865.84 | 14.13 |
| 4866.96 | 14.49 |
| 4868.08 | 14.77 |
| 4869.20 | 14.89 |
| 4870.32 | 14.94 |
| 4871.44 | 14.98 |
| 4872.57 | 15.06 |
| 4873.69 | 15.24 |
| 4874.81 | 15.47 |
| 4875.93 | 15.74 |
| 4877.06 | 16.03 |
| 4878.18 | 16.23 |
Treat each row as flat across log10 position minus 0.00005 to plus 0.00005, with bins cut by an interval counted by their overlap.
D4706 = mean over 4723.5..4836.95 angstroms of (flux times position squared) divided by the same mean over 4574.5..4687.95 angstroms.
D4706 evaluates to 1.1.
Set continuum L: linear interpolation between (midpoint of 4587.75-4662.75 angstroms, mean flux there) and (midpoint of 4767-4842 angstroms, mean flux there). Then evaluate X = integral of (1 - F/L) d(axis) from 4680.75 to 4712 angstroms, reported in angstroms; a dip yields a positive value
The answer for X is 0.4 angstroms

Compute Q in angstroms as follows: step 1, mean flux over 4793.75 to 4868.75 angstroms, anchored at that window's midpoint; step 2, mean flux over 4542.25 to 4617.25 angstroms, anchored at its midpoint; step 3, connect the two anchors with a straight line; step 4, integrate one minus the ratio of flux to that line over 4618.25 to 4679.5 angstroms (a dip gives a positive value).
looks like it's -1.4 angstroms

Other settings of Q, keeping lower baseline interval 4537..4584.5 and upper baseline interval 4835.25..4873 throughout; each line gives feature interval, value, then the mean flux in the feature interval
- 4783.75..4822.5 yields -2.8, 16.7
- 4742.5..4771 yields -1.5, 16.5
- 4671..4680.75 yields -0.3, 16.5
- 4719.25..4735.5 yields -1.2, 17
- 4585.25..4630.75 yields -1.8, 16.8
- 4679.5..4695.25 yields -0.8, 16.7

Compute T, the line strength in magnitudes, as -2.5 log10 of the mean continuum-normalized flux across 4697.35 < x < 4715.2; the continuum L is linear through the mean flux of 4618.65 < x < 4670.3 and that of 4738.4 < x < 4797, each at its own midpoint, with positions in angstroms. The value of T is 0.02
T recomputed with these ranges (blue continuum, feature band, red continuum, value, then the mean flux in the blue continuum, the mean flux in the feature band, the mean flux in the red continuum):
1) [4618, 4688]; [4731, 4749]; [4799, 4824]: -0.03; 16.8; 17.1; 16.6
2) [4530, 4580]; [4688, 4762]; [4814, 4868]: -0.05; 16.2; 16.8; 16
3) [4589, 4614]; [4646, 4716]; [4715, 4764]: 0.01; 16.7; 16.6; 16.9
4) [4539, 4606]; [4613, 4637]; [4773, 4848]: -0.05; 16.4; 17.2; 16.8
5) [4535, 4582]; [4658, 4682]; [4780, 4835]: -0.01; 16.3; 16.7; 16.7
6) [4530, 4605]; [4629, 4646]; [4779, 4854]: -0.03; 16.3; 16.9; 16.7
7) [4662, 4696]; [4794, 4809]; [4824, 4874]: -0.03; 16.6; 16.4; 15.7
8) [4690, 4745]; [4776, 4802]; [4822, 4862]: -0.03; 16.9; 16.9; 16.2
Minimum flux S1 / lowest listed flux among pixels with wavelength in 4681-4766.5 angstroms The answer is 16.14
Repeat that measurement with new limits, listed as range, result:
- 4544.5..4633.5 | 15.84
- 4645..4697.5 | 16.07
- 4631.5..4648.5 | 16.11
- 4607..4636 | 16.66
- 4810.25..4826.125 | 16.57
